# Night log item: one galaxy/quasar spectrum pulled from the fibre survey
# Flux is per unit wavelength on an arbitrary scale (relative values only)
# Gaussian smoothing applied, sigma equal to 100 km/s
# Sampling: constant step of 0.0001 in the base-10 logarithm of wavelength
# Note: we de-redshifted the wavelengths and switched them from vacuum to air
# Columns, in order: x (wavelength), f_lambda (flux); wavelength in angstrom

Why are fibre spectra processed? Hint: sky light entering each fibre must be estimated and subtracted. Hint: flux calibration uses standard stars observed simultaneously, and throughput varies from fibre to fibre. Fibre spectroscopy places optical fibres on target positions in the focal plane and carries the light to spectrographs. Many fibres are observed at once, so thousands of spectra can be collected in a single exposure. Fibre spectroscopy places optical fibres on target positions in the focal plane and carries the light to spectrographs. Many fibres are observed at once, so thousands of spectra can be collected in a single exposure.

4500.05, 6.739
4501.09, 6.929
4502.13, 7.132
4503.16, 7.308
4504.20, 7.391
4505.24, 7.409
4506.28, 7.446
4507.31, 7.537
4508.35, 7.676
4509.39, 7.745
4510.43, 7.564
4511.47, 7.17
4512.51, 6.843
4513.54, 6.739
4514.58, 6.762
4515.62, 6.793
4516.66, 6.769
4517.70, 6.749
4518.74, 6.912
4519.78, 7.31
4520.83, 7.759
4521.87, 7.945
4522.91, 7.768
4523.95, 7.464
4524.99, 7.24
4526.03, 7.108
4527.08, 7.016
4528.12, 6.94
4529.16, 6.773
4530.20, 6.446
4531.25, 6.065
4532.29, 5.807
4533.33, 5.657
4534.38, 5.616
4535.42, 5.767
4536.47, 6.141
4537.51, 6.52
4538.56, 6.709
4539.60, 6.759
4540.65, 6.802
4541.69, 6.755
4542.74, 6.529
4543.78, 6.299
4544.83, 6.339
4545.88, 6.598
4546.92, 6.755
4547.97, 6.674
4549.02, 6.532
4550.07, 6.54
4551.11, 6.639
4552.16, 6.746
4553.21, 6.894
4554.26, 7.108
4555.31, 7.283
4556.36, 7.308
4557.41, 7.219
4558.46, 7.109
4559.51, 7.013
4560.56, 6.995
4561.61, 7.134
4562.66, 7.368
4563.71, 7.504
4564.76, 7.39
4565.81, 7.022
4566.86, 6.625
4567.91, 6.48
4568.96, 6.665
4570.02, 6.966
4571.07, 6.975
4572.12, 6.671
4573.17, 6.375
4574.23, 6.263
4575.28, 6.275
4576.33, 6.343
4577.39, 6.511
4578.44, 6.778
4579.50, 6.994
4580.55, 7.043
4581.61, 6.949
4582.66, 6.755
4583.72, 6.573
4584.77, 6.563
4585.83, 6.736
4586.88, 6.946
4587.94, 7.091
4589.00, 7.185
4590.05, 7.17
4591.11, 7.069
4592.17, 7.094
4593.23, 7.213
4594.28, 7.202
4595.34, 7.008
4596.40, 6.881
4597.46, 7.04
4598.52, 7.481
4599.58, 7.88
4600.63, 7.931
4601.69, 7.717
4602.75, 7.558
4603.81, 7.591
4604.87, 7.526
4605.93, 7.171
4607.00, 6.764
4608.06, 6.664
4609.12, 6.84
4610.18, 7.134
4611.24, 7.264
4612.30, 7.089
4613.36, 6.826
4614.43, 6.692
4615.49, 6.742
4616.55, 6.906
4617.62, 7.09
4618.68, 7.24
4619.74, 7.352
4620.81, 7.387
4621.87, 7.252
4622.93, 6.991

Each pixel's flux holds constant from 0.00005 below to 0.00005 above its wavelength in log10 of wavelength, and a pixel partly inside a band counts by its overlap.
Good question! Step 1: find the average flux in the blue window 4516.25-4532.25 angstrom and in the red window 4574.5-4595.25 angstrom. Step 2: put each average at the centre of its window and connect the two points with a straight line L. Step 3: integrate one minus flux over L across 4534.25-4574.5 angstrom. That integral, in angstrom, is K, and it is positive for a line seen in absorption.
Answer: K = 1.1 angstrom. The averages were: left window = 7.05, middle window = 6.76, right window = 6.86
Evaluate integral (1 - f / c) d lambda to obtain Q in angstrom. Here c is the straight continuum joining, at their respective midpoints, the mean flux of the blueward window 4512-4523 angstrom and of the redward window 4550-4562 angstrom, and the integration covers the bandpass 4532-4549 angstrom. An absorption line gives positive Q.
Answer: 1.63 angstrom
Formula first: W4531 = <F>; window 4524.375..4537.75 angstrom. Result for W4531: 6.4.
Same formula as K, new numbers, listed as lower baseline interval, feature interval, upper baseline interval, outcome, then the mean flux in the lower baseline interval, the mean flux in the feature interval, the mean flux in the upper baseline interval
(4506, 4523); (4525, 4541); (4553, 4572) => 1.7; 7.25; 6.43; 7.05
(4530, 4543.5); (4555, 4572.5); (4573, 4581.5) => -1.5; 6.27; 7.04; 6.59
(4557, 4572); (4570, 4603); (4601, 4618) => 0.4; 7.02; 6.97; 7.1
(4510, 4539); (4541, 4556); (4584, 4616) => 0.4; 6.8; 6.7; 7.13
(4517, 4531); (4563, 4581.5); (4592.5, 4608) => 1.3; 7.16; 6.77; 7.33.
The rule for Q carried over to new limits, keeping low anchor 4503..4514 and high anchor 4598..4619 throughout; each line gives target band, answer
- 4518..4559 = 3.05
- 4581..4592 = 0.50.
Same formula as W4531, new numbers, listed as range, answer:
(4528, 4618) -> 6.85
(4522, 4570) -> 6.77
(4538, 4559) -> 6.78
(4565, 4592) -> 6.77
